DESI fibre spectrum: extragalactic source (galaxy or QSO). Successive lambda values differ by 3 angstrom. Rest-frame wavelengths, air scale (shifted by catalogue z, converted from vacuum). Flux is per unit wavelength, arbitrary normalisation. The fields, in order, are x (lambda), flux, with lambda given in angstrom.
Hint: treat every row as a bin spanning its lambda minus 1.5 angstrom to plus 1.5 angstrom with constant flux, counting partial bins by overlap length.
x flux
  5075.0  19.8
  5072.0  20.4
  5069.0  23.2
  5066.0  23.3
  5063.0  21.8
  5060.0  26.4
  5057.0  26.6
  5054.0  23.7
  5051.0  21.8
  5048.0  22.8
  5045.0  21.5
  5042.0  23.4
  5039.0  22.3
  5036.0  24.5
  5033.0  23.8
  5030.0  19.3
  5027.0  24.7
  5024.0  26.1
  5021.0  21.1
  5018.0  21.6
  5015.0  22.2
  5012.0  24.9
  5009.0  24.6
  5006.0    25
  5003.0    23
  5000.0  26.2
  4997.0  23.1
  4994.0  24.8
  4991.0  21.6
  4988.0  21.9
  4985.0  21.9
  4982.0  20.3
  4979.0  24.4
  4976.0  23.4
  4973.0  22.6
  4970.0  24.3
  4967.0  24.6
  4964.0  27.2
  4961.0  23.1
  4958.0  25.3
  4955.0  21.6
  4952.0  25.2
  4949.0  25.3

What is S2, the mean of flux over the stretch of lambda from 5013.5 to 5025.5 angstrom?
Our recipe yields 22.8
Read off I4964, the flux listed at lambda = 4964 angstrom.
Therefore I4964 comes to 27.2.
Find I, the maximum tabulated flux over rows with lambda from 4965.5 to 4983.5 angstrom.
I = 24.6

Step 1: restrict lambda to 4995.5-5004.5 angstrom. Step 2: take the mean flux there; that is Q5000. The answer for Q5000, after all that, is 24.1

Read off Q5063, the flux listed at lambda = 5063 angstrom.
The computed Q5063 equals 21.8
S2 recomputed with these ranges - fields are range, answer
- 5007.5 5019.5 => 23.3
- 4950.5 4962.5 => 23.8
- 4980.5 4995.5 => 22.1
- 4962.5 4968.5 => 25.9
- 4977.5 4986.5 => 22.2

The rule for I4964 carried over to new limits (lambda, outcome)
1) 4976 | 23.4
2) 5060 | 26.4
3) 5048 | 22.8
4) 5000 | 26.2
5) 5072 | 20.4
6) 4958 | 25.3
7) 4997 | 23.1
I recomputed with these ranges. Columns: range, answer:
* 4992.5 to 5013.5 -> 26.2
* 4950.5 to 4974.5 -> 27.2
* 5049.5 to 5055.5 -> 23.7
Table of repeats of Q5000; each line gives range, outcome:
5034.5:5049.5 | 22.9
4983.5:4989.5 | 21.9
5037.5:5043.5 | 22.8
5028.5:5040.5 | 22.5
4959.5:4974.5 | 24.4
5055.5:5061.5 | 26.5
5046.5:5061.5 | 24.3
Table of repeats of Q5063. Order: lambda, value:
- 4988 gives 21.9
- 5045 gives 21.5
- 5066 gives 23.3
